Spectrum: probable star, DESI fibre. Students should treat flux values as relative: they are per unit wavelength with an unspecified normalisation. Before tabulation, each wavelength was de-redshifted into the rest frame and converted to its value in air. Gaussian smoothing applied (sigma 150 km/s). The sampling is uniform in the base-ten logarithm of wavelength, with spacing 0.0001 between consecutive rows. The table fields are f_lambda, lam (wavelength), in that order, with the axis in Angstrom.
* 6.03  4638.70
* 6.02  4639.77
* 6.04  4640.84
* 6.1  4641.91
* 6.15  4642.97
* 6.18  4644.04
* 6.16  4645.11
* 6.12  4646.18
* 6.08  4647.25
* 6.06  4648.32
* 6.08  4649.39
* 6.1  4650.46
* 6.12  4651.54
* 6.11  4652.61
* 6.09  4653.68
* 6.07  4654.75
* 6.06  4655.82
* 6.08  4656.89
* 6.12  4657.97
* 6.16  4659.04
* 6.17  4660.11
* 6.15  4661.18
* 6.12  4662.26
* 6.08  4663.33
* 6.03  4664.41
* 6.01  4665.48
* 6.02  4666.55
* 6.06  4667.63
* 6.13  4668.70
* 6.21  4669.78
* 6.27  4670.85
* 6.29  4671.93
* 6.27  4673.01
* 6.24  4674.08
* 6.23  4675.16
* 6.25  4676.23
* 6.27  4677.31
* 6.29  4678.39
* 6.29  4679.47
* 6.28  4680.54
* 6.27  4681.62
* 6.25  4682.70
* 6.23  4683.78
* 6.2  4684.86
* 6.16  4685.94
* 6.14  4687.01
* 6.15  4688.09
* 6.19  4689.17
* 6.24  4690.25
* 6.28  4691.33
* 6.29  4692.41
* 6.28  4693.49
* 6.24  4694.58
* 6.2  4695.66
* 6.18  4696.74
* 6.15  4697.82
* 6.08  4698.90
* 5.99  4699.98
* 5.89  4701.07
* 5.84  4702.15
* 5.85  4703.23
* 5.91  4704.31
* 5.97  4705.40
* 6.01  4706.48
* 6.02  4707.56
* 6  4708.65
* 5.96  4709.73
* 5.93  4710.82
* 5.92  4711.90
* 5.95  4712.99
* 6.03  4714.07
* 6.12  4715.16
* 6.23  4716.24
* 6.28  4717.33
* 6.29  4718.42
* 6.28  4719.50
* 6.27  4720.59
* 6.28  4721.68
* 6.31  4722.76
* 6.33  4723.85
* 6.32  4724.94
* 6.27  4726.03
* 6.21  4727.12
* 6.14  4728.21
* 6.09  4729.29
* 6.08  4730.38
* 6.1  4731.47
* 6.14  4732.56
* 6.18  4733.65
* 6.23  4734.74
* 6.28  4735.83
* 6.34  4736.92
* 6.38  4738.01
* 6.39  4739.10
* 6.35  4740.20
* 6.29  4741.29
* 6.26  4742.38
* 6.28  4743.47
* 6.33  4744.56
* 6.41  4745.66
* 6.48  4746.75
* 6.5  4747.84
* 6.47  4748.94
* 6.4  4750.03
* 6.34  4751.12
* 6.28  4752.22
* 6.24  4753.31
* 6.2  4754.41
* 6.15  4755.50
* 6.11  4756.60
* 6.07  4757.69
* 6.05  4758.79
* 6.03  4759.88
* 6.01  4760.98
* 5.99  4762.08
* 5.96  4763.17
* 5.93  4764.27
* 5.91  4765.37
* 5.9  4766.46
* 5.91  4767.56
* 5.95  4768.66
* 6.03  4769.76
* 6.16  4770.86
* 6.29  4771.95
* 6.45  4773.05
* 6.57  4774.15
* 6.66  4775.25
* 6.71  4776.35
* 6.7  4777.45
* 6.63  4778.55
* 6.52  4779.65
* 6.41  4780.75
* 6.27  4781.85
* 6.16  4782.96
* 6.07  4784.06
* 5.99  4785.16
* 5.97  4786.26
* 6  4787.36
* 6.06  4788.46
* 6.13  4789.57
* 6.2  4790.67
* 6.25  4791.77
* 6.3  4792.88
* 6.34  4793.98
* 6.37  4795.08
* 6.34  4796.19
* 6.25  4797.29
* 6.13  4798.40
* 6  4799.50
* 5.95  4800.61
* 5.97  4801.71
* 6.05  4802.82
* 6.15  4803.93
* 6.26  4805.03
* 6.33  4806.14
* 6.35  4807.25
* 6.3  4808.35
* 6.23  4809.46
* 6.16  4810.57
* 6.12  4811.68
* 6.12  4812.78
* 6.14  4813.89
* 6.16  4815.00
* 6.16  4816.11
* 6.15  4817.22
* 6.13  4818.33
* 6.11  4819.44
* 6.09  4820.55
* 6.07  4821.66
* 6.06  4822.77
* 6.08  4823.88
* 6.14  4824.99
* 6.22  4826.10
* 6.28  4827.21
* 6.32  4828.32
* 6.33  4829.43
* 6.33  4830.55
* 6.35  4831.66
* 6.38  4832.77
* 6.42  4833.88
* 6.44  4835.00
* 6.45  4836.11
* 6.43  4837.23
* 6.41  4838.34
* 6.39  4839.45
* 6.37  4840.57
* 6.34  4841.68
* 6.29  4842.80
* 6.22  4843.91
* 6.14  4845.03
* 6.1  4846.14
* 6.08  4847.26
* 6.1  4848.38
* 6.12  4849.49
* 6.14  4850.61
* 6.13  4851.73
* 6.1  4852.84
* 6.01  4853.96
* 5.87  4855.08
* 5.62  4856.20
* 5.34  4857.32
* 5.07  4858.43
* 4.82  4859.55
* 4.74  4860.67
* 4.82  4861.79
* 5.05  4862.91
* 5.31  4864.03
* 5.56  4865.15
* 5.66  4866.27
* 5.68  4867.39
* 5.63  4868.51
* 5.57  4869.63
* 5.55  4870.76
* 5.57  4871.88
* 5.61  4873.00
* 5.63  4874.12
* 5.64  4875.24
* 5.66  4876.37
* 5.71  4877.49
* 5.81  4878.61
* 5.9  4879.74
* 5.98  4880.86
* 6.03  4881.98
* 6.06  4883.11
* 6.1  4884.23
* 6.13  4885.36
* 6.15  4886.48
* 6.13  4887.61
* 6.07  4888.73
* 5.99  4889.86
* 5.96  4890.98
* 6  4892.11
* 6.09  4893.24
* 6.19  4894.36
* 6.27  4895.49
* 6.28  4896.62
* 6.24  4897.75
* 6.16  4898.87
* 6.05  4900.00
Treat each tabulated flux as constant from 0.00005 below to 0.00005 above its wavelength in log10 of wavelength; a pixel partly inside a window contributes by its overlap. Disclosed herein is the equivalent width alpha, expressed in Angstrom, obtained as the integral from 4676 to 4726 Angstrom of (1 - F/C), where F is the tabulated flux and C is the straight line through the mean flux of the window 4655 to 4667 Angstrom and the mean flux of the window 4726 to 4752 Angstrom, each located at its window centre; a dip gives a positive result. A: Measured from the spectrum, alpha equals 0.3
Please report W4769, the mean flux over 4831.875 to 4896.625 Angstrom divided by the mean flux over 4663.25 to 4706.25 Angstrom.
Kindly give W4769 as 1.0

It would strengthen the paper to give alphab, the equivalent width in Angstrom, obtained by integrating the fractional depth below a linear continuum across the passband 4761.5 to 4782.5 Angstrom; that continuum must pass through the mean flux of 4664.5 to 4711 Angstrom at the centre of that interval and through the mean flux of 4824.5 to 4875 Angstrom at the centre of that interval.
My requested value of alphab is -0.8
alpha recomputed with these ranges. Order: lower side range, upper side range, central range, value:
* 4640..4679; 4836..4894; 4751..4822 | -2.68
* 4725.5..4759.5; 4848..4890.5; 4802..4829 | -1.04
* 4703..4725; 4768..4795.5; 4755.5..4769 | 0.52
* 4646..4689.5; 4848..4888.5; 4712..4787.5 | -3.30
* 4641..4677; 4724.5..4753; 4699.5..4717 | 0.70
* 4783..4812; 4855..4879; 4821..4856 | -2.96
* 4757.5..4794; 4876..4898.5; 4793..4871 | 1.14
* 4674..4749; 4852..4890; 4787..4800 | -0.62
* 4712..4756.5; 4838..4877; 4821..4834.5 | -0.87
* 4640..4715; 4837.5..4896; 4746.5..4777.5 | -1.11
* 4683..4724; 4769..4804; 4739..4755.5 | -0.40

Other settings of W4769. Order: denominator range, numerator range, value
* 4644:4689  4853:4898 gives 0.93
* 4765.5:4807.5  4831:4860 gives 0.98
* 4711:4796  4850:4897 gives 0.92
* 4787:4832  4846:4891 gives 0.93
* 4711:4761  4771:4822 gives 1.00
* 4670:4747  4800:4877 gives 0.97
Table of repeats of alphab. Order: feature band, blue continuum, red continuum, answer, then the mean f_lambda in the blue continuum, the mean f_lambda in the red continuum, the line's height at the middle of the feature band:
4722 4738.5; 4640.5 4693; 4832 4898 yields -0.4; 6.16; 5.91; 6.08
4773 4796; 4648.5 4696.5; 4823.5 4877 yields -1.2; 6.18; 5.9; 6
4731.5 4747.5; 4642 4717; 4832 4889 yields -0.7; 6.12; 5.87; 6.04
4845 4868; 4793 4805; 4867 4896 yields 1.3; 6.17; 5.89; 5.97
